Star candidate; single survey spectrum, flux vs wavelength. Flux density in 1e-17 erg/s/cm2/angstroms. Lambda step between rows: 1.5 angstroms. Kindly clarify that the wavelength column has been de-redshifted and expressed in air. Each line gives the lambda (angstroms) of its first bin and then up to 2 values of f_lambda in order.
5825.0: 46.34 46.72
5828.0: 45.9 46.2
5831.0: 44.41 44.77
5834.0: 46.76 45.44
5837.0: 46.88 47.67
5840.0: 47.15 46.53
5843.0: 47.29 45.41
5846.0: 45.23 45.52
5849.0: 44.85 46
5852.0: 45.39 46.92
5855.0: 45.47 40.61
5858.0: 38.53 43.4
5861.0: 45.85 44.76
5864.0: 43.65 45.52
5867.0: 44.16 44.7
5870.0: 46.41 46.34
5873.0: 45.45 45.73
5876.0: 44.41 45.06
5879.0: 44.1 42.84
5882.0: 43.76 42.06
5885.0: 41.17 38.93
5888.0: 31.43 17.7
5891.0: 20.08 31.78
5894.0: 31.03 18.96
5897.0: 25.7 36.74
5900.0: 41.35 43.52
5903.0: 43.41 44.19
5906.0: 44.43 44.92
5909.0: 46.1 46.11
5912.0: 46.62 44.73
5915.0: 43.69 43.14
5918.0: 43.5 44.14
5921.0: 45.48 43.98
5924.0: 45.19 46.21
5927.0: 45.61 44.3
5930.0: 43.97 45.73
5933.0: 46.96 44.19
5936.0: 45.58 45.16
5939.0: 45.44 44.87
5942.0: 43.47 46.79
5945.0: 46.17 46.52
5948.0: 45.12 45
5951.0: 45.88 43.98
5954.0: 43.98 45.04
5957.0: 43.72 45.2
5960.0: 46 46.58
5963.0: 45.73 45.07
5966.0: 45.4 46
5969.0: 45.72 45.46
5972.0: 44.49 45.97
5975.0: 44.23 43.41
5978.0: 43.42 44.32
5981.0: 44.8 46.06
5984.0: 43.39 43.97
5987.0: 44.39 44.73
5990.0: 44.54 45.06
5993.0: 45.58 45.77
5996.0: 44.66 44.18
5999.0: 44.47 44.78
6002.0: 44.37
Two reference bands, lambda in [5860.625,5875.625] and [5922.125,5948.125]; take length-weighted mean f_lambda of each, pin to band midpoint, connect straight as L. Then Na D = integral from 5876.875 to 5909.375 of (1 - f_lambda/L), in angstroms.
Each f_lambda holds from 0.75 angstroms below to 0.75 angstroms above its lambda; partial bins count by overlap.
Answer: 5.85 angstroms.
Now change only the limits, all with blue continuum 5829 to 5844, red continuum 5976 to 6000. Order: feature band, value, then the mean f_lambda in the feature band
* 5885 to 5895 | 3.6 angstroms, 29.2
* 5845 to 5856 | 0.2 angstroms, 45.5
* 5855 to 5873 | 0.7 angstroms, 44.1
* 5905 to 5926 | 0.3 angstroms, 44.9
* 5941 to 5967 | -0.2 angstroms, 45.3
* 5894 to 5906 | 2.4 angstroms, 36.4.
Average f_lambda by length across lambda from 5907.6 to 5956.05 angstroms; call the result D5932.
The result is 45.1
